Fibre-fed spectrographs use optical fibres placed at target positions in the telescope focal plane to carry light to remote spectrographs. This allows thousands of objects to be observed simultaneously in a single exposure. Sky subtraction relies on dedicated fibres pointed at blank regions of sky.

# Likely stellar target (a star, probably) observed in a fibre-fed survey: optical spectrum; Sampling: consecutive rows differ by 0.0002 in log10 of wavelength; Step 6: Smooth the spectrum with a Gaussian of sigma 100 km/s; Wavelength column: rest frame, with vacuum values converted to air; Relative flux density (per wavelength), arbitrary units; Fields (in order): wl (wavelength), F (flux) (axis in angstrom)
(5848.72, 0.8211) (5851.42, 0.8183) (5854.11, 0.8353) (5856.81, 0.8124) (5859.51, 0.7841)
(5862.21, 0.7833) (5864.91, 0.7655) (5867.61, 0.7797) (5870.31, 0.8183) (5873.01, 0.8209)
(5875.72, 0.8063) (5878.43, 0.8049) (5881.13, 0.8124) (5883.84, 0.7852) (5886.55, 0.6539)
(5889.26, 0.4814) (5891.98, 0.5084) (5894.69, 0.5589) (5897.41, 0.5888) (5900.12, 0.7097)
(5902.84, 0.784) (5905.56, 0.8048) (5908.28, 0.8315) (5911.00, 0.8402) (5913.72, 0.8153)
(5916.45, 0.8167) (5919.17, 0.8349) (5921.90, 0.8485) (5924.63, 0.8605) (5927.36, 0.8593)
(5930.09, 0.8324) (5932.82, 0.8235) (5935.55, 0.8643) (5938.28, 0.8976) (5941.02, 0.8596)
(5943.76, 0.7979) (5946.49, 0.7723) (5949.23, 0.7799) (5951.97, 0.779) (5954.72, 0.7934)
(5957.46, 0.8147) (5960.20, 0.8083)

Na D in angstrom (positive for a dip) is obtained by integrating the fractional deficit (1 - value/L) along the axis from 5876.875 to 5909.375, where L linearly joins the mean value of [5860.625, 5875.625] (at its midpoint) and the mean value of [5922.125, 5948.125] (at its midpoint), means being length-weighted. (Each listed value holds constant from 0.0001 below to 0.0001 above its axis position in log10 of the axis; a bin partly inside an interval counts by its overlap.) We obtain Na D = 4.7 angstrom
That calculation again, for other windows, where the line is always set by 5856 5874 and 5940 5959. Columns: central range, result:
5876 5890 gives 1.23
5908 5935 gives -1.36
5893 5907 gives 1.94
